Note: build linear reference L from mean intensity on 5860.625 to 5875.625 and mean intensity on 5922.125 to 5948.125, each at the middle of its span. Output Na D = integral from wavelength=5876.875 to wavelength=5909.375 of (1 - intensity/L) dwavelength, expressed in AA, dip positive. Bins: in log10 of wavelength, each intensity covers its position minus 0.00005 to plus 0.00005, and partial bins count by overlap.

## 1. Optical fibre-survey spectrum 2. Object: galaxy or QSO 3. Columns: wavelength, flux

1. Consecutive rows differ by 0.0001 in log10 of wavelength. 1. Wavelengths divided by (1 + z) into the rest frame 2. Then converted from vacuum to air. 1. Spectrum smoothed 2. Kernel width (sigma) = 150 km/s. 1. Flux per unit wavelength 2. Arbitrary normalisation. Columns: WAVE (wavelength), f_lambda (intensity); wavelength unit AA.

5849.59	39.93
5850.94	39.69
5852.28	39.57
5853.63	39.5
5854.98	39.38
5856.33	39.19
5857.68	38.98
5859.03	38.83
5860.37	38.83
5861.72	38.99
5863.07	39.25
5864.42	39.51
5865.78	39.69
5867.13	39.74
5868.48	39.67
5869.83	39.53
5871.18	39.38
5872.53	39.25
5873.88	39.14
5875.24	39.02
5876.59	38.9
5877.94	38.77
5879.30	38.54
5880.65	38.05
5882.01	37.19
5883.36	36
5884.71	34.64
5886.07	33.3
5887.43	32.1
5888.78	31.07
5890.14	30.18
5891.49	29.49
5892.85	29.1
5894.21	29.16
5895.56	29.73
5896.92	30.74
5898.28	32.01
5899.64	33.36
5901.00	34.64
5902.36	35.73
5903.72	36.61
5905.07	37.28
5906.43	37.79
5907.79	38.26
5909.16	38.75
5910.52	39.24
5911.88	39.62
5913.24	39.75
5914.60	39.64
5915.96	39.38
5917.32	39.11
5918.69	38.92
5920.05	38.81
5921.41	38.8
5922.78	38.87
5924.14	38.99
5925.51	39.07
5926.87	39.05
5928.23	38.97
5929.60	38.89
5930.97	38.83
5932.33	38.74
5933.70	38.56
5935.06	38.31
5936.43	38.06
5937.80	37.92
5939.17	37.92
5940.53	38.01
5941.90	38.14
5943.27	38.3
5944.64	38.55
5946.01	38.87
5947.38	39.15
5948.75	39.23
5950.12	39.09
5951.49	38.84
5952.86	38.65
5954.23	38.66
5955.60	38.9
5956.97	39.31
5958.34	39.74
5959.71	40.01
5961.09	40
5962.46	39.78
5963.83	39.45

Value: 4.00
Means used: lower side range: 39.4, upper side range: 38.6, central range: 34.3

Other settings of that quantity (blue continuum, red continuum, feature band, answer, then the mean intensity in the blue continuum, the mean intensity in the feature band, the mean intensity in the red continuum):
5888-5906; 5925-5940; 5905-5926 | -2.0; 32.3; 38.9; 38.6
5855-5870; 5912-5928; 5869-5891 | 1.5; 39.3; 36.5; 39.2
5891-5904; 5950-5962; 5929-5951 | -0.8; 31.9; 38.5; 39.3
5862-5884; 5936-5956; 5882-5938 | 3.5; 38.8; 36.3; 38.5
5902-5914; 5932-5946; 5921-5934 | -0.2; 38.2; 38.9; 38.3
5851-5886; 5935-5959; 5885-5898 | 2.7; 38.7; 30.7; 38.7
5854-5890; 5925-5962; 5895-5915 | 1.1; 37.8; 36.2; 38.8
